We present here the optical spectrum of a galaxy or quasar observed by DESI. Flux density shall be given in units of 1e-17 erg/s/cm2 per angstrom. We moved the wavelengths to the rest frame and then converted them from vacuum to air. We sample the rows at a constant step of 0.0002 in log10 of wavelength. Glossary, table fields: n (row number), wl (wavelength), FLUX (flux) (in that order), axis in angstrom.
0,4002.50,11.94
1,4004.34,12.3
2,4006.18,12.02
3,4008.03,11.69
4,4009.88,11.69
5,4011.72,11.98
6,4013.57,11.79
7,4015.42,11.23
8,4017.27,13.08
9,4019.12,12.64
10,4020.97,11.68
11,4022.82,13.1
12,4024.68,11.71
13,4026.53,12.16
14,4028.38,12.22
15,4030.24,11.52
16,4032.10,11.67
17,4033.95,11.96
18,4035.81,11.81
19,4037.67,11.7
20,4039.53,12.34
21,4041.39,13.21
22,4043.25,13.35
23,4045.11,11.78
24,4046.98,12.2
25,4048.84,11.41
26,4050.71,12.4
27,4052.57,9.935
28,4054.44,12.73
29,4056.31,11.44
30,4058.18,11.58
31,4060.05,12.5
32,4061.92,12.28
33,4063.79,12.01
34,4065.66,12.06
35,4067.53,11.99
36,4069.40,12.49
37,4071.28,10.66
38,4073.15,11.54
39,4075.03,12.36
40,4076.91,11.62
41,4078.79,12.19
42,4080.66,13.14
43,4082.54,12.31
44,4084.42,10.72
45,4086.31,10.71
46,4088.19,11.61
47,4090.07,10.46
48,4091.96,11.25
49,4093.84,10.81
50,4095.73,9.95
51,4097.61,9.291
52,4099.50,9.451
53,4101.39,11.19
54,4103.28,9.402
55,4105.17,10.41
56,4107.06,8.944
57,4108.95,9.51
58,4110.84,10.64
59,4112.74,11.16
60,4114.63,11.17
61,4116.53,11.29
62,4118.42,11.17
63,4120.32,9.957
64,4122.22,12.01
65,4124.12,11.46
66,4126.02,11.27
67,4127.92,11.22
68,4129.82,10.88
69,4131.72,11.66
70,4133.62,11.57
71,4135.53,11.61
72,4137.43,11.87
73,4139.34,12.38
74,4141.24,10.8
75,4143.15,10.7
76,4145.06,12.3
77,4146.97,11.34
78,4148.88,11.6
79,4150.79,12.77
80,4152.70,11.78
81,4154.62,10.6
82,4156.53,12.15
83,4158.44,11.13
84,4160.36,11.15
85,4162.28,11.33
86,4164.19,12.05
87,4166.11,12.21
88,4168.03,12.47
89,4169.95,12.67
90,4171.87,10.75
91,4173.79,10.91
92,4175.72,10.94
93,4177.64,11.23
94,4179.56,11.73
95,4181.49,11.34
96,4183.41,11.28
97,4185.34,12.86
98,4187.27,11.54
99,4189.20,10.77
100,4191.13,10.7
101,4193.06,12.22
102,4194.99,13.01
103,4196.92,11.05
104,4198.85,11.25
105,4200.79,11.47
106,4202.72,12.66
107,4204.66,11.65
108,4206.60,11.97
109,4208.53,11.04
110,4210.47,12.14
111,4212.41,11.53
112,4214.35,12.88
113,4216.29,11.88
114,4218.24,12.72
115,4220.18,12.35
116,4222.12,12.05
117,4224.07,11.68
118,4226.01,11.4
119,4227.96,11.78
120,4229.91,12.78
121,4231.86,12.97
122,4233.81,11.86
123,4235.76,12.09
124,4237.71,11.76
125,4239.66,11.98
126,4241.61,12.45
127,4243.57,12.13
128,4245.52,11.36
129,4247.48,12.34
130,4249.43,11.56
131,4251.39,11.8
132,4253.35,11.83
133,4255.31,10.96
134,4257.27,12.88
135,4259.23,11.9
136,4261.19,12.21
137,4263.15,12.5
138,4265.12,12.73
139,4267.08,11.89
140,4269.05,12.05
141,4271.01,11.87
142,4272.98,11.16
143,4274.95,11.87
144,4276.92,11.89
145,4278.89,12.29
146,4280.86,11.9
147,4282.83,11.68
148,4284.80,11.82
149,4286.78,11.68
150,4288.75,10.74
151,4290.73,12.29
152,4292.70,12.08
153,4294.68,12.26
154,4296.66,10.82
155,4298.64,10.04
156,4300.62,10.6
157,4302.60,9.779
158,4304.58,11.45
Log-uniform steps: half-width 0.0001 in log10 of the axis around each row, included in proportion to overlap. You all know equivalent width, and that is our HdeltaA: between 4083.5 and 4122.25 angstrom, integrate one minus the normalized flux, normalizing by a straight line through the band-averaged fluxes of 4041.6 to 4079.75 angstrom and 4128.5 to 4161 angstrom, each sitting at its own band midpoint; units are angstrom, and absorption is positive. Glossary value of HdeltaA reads 4.1 angstrom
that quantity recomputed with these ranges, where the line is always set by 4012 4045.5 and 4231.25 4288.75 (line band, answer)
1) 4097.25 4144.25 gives 4.7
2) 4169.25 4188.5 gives 0.8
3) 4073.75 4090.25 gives 0.5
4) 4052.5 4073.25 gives 0.5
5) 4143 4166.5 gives 0.8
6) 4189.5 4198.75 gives 0.3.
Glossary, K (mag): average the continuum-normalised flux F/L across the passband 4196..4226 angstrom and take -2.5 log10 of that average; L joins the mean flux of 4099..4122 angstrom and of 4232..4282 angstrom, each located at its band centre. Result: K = -0.03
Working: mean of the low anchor 10.4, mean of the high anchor 12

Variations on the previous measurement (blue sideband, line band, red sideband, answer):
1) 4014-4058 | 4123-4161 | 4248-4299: 0.039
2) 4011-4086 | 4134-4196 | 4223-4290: 0.031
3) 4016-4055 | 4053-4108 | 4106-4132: 0.018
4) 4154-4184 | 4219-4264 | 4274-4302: -0.046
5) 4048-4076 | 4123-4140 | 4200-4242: 0.036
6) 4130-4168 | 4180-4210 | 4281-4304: -0.013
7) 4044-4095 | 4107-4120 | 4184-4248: 0.111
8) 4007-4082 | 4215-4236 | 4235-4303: -0.031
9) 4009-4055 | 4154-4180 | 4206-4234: 0.049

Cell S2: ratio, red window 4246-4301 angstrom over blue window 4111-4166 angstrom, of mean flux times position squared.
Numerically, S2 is 1.10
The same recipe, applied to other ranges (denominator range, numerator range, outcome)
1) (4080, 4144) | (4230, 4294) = 1.18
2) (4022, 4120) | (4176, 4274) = 1.12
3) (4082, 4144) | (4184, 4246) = 1.15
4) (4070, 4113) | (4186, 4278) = 1.18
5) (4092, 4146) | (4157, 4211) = 1.10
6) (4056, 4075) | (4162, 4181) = 1.03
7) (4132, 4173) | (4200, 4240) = 1.06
